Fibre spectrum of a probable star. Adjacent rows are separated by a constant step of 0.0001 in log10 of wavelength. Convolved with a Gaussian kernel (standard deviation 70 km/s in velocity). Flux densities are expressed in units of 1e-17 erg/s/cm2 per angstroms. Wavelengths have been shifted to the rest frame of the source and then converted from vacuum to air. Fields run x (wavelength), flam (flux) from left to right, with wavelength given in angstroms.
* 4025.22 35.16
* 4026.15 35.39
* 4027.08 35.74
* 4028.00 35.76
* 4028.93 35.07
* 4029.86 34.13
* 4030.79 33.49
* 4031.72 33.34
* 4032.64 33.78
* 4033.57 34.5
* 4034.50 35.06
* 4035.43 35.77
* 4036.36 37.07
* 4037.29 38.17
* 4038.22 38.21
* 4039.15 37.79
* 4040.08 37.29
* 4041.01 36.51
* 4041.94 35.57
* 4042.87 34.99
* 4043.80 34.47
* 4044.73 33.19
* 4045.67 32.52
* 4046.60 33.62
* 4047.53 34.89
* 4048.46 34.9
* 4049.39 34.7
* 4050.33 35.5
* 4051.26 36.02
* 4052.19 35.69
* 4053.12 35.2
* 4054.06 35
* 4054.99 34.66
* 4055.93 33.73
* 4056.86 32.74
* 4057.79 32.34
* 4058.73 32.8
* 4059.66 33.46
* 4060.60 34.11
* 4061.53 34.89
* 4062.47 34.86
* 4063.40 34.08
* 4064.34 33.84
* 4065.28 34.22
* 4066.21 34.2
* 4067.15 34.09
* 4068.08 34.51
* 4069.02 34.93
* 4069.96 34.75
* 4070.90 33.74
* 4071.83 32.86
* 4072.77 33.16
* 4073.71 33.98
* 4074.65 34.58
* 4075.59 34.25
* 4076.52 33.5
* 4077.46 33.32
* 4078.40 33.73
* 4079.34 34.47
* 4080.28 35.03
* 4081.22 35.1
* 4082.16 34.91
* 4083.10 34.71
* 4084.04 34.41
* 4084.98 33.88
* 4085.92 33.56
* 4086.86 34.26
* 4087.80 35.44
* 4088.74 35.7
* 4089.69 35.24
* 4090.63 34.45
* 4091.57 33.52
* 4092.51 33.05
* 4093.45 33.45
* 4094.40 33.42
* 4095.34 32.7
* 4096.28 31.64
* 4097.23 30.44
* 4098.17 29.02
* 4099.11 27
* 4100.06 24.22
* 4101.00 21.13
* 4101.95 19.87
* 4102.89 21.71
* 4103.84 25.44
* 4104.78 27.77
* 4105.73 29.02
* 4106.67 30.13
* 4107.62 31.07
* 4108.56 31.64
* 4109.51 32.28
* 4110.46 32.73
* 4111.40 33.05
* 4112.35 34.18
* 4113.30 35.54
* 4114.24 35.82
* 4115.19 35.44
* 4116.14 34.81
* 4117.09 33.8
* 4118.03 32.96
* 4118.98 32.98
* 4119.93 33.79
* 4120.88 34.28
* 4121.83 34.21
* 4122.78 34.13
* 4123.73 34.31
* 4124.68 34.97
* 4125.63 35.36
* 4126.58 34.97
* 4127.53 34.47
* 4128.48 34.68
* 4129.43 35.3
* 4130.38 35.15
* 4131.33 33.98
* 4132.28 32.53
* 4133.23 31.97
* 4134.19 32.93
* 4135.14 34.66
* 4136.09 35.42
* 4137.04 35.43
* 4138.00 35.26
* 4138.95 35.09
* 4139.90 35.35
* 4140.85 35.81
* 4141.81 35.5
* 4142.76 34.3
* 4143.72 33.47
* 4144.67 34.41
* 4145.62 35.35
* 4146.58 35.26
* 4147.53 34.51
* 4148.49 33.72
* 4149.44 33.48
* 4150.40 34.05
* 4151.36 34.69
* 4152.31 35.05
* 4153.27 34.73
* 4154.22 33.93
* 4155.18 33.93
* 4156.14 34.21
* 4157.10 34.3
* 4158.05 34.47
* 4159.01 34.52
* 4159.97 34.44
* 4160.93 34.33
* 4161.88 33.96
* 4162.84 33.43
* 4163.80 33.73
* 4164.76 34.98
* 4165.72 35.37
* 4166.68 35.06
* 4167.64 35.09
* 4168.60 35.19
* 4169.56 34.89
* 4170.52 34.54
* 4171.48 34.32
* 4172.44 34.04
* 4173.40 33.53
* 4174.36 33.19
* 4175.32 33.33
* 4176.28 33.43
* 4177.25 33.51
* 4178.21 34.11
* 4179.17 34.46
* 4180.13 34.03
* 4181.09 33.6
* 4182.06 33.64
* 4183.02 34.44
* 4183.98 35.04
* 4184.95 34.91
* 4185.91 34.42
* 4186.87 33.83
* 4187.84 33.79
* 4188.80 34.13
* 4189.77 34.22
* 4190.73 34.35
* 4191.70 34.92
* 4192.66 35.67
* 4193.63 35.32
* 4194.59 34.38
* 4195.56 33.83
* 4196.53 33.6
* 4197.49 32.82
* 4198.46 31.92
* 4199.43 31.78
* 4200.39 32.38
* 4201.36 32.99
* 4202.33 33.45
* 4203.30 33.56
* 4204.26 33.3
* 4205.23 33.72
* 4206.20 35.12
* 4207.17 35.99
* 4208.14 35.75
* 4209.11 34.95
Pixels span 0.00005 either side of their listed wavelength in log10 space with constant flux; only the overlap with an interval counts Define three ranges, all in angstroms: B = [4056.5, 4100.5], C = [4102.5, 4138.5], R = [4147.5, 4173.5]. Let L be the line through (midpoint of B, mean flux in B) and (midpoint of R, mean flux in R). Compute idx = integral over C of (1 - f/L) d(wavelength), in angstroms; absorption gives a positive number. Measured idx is 0.8 angstroms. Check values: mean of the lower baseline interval 33.5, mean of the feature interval 33.1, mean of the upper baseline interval 34.4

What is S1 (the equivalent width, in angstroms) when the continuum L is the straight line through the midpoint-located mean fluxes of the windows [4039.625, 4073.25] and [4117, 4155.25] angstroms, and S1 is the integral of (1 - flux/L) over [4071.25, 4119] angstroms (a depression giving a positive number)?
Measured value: 3.1 angstroms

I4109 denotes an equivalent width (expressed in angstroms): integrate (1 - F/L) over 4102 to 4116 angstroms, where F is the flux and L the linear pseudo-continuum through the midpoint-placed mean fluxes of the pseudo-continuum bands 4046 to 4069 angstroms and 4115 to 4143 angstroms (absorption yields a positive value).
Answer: 1.4 angstroms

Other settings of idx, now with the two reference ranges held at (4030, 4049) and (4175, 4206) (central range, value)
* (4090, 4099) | 0.6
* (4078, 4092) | 0.1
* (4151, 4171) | -0.2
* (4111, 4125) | 0.1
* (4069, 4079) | 0.3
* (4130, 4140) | 0.0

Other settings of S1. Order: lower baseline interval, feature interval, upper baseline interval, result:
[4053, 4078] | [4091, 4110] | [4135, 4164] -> 2.9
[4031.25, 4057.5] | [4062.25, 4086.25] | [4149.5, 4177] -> 0.5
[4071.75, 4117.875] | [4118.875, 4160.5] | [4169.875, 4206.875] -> -1.9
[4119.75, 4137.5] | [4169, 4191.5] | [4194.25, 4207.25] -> -0.3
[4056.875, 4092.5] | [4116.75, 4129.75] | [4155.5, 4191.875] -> 0.0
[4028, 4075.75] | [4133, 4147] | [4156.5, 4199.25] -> -0.2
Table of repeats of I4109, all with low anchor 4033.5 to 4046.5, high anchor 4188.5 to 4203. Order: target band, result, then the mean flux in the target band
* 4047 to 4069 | 0.7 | 34.4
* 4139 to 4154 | -0.1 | 34.7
